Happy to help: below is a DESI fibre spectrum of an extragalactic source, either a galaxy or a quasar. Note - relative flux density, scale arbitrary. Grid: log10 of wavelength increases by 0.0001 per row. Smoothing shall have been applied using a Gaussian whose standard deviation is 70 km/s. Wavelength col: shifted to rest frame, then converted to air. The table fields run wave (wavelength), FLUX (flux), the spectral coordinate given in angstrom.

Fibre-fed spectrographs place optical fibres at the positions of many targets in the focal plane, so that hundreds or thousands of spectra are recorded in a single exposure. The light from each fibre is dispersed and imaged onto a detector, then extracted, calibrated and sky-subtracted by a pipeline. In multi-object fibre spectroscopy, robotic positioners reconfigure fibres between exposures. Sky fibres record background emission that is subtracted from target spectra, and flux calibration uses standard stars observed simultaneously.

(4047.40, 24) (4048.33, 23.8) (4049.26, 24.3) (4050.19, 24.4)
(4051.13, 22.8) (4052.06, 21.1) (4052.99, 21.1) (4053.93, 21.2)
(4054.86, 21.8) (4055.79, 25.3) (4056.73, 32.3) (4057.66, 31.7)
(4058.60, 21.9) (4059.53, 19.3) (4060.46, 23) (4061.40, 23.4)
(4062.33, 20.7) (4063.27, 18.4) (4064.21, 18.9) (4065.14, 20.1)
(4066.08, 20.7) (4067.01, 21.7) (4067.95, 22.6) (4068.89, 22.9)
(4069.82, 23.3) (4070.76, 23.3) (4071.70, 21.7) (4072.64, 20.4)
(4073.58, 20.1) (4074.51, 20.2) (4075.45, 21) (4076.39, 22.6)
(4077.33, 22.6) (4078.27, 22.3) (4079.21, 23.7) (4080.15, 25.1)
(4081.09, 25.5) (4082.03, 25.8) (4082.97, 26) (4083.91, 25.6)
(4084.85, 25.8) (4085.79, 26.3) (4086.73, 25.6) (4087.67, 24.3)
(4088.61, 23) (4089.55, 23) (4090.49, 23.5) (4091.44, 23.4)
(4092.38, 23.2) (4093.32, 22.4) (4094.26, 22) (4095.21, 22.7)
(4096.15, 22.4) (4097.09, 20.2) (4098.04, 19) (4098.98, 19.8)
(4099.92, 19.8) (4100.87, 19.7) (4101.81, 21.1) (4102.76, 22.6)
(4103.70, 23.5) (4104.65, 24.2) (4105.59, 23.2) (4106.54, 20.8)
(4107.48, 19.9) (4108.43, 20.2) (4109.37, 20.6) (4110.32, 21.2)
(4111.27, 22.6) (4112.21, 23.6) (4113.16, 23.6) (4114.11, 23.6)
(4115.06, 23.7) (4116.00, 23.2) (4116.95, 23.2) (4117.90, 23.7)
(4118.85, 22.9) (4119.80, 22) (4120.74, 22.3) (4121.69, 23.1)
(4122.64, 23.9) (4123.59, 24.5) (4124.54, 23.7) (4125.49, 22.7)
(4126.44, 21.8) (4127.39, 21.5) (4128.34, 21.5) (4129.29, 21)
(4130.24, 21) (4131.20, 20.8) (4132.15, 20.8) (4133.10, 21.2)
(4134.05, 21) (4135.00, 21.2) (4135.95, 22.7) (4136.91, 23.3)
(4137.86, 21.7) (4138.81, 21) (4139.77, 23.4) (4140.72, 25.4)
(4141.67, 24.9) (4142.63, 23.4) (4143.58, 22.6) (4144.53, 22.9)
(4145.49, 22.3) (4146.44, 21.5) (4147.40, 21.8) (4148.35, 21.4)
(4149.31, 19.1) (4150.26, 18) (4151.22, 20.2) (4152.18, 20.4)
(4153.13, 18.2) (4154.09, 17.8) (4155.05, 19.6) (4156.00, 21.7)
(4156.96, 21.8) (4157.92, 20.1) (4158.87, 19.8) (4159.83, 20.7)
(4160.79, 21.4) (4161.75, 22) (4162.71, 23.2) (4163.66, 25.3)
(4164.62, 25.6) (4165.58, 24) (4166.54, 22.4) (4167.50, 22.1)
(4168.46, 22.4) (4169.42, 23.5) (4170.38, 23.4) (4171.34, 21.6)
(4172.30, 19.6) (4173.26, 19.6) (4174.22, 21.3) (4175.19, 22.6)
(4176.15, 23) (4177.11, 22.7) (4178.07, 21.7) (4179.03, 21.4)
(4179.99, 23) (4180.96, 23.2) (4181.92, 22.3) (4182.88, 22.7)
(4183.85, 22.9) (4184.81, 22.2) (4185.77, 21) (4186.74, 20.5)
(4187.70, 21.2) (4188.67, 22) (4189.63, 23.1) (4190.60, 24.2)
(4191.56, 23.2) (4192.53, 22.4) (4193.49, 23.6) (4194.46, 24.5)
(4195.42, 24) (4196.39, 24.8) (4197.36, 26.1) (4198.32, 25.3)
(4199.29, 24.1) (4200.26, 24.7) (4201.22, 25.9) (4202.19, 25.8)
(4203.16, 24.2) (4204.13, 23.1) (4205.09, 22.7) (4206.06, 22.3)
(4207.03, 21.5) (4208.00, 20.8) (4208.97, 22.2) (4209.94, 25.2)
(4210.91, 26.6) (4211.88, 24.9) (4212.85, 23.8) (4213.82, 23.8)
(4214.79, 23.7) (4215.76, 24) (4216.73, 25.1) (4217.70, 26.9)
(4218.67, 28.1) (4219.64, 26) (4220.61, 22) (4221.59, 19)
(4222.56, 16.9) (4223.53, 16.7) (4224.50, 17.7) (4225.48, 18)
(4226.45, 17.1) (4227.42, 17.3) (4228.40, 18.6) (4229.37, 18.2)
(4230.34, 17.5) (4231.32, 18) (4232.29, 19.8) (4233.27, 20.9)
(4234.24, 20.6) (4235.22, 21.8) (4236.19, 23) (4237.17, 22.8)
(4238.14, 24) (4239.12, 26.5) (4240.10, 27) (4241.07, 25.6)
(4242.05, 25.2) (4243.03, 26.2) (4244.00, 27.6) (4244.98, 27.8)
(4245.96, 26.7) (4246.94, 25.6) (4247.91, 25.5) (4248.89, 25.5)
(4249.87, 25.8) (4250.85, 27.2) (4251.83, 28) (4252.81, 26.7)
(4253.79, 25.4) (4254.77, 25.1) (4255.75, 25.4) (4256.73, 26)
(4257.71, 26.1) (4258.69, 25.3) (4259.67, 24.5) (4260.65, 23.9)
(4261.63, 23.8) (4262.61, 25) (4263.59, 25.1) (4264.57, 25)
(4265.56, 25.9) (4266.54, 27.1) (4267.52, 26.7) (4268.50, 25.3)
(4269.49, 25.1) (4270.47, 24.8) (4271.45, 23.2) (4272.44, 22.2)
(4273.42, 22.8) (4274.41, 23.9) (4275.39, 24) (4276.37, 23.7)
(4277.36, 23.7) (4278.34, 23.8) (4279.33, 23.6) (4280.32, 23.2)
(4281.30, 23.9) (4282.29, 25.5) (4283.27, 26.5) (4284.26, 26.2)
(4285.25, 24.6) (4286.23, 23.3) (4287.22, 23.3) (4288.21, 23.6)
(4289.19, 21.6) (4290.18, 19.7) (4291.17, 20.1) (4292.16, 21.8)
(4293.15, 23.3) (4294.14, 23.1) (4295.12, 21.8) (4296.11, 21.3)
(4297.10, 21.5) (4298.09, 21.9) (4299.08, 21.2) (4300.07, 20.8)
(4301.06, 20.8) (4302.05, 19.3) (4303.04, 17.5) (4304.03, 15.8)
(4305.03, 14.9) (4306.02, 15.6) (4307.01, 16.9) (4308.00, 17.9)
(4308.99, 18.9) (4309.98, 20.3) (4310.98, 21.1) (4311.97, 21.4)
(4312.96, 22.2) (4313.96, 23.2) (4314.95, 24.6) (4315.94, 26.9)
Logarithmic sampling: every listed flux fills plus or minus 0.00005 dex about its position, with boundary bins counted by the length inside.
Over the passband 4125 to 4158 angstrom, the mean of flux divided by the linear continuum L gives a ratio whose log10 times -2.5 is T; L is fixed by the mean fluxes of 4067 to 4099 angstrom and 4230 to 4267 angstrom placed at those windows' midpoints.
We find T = 0.11 mag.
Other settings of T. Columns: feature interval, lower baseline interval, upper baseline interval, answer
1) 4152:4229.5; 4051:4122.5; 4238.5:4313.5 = 0.036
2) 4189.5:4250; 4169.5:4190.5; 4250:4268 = 0.030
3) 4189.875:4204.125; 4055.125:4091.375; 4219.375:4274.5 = -0.044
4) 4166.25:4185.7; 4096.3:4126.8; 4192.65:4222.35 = 0.062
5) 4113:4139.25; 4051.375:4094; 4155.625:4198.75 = 0.021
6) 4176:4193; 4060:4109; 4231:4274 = 0.069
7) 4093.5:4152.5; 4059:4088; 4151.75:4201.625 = 0.027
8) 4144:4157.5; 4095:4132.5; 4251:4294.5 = 0.106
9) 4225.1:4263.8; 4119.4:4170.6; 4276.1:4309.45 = -0.103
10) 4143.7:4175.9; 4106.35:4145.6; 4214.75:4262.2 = 0.061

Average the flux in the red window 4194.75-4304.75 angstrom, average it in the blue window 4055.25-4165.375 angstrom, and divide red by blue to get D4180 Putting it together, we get 1.05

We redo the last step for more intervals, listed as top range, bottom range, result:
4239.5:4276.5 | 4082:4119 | 1.12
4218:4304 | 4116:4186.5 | 1.06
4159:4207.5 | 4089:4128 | 1.03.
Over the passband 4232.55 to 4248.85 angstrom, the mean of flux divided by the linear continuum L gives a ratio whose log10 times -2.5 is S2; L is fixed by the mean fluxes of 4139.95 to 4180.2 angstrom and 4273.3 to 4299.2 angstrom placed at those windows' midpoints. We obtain -0.10 mag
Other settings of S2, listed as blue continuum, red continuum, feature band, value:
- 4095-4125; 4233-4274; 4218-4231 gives 0.25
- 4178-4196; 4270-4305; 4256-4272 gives -0.12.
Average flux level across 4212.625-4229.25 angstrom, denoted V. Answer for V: 21.3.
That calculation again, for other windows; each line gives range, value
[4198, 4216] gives 23.9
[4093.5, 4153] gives 22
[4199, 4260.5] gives 23.5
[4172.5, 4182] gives 22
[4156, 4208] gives 22.8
